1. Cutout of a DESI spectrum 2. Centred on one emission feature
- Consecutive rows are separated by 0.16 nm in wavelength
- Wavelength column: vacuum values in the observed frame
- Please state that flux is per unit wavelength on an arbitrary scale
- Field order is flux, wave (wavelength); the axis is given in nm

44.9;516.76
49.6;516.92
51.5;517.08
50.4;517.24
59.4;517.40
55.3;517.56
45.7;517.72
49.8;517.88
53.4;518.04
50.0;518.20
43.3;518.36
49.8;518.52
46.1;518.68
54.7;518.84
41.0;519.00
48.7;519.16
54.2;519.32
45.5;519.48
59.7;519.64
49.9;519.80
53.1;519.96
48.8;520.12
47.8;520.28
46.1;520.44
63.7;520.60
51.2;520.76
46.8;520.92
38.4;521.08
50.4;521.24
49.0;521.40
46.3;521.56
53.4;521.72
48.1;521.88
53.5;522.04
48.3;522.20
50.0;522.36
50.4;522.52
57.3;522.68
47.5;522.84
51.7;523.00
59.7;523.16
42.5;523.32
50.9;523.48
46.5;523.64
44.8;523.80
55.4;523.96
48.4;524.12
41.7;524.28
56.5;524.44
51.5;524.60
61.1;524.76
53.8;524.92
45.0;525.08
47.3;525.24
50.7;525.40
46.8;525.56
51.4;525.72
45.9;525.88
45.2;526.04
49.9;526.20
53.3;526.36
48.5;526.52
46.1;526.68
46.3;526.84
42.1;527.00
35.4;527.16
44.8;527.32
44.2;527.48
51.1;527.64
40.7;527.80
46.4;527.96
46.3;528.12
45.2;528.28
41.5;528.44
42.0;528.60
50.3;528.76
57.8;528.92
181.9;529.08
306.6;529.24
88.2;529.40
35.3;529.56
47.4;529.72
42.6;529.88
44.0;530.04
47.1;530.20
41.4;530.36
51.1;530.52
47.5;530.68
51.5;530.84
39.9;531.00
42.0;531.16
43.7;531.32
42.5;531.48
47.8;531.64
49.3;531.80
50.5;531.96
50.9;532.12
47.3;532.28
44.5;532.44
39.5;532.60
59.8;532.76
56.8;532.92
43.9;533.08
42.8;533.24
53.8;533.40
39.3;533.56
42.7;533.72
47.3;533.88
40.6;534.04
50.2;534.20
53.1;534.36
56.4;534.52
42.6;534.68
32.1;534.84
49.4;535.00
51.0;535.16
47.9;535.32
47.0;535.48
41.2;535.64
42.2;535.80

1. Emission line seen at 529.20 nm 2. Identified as H-beta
